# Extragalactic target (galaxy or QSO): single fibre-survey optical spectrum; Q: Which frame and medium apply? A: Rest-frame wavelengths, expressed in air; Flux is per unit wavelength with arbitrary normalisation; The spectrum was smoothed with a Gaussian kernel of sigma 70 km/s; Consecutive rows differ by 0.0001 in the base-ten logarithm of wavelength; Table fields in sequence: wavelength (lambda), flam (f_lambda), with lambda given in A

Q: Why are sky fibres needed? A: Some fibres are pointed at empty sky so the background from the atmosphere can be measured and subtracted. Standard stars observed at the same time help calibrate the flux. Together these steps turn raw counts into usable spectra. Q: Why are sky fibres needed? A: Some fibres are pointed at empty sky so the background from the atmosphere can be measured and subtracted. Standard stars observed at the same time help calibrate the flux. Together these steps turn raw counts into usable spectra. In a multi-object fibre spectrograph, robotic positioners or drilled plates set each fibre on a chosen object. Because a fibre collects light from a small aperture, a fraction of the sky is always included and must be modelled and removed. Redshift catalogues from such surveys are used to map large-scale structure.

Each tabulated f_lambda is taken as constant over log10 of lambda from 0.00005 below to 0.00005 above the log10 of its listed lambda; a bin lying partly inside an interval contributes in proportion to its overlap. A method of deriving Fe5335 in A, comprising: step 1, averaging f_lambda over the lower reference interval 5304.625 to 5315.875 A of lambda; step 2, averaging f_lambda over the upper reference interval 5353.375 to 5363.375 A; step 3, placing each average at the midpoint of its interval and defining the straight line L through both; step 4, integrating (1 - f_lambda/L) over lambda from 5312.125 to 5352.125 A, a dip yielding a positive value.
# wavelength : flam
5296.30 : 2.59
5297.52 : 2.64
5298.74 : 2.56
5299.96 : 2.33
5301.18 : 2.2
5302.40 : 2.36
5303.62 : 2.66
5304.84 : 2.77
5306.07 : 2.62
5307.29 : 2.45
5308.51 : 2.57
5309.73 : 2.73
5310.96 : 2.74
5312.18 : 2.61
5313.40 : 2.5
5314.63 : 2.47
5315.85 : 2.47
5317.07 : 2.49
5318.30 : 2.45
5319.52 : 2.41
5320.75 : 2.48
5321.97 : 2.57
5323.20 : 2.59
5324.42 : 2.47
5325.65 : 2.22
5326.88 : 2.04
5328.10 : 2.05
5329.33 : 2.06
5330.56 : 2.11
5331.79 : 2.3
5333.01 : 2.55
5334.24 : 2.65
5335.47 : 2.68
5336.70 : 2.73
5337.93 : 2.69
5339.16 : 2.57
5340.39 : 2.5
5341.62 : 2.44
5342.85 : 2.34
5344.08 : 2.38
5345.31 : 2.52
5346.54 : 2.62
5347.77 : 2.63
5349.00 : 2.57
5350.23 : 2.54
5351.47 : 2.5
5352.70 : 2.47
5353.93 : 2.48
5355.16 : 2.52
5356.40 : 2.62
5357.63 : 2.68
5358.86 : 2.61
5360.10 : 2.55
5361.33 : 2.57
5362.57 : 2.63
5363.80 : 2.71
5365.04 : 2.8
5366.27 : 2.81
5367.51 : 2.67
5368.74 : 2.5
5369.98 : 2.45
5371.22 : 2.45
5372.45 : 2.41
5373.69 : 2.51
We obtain 2.0 A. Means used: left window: 2.59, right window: 2.59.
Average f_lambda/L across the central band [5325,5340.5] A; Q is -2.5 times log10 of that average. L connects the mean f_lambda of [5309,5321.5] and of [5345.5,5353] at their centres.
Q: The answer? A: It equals 0.07 mag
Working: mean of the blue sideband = 2.54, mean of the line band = 2.39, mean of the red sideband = 2.56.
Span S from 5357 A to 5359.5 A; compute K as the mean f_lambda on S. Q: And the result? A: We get 2.65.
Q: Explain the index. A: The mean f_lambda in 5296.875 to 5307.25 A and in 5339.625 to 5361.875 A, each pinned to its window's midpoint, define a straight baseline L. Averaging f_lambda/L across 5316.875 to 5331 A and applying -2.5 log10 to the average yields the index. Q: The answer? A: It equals 0.088 mag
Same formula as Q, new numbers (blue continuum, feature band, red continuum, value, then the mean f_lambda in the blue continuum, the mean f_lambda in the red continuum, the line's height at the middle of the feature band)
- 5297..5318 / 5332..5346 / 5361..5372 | 0.016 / 2.54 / 2.62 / 2.58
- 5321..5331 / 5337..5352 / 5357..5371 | -0.036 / 2.27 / 2.63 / 2.45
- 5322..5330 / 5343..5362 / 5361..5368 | 0.008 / 2.26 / 2.7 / 2.56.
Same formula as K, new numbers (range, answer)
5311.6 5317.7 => 2.51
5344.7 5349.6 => 2.59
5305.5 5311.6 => 2.62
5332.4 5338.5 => 2.66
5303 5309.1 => 2.61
